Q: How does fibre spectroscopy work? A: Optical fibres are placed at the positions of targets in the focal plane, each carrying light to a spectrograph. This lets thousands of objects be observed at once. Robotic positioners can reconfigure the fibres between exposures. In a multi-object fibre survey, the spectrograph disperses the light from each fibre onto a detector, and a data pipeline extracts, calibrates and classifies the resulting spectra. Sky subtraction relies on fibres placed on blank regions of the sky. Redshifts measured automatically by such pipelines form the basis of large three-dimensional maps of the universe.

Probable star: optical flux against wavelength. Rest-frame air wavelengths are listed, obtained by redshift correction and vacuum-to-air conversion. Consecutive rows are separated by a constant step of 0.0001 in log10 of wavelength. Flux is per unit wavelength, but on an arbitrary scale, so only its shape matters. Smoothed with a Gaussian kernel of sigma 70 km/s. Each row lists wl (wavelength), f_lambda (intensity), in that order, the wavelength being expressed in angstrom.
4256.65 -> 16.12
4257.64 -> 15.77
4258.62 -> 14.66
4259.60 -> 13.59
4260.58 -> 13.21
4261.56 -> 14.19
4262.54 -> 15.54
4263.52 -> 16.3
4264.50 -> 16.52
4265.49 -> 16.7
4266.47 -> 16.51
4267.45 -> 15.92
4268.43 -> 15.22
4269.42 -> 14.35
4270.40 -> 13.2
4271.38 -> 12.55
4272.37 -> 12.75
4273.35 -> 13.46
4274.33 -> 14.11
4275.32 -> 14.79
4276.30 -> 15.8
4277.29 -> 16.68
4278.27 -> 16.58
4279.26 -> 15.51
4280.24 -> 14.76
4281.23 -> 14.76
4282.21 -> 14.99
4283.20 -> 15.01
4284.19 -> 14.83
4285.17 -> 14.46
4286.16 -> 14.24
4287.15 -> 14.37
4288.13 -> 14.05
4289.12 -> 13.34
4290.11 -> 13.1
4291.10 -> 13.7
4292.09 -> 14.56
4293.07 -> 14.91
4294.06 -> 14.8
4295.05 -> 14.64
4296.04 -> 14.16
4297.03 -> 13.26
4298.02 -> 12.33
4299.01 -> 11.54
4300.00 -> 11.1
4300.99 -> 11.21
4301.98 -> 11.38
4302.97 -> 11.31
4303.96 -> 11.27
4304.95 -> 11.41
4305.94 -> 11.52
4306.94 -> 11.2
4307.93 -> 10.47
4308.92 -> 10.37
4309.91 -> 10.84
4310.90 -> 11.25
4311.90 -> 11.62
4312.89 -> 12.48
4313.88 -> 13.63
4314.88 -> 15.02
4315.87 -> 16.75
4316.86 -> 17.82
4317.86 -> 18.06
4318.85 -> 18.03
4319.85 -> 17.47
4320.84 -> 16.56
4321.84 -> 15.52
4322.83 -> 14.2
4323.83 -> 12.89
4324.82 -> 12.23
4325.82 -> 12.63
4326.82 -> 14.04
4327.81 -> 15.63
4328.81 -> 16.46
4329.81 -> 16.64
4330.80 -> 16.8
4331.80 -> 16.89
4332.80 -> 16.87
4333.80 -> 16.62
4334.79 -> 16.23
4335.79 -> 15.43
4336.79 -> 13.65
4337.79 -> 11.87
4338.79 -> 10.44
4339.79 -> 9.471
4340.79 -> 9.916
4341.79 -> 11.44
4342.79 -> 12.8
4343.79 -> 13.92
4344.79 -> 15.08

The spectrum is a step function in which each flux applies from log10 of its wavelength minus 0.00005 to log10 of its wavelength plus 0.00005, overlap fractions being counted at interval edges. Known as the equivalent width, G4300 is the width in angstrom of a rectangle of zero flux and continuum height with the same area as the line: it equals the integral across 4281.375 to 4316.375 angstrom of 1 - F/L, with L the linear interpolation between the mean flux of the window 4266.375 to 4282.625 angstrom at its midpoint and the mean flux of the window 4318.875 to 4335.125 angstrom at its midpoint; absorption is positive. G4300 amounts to 4.9 angstrom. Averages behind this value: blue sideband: 14.8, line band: 13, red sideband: 15.5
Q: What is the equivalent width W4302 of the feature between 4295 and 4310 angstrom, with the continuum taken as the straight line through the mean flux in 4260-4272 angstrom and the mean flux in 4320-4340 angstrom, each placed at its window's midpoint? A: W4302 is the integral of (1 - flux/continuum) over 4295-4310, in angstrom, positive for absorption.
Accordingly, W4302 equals 3.2 angstrom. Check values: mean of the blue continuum 15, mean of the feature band 11.7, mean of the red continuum 14.7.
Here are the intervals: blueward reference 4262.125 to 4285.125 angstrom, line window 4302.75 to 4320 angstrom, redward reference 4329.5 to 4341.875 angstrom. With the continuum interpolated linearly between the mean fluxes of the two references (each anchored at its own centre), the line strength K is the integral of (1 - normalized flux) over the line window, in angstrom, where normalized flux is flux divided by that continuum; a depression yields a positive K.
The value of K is 1.3 angstrom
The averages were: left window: 15.1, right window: 14.1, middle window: 13.3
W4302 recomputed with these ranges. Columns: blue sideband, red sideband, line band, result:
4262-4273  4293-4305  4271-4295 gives -1.3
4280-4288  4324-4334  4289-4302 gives 1.4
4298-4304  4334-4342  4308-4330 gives -4.6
